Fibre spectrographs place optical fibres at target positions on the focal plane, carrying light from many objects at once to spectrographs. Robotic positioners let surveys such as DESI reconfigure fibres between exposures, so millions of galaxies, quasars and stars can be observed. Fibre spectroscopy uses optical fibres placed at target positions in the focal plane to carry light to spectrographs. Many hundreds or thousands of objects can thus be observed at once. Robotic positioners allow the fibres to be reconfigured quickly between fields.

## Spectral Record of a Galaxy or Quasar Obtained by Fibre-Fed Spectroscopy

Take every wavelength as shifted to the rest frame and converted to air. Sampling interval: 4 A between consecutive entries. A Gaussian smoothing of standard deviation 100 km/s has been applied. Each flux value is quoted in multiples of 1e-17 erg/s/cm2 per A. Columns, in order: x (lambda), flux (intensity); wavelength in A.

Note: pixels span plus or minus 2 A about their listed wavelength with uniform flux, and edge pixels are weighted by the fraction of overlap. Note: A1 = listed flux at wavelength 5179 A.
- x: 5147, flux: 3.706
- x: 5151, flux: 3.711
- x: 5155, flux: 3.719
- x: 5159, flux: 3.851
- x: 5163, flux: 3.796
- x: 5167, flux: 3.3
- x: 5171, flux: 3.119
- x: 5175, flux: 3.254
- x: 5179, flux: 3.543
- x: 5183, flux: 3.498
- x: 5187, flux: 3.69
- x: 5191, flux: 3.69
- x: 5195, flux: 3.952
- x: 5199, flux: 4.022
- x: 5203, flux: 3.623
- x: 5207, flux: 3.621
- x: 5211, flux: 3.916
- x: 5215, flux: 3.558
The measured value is 3.543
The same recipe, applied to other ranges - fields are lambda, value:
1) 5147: 3.706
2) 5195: 3.952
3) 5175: 3.254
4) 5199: 4.022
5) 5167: 3.3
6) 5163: 3.796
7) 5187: 3.69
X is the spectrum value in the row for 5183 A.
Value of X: 3.498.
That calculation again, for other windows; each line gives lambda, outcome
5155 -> 3.719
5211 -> 3.916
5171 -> 3.119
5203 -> 3.623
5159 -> 3.851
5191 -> 3.69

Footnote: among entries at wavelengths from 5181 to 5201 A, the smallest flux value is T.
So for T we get 3.498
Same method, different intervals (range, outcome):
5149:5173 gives 3.119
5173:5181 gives 3.254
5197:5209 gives 3.621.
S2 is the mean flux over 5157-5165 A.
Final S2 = 3.82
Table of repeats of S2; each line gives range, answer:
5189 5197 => 3.82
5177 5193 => 3.61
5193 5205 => 3.87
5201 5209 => 3.62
